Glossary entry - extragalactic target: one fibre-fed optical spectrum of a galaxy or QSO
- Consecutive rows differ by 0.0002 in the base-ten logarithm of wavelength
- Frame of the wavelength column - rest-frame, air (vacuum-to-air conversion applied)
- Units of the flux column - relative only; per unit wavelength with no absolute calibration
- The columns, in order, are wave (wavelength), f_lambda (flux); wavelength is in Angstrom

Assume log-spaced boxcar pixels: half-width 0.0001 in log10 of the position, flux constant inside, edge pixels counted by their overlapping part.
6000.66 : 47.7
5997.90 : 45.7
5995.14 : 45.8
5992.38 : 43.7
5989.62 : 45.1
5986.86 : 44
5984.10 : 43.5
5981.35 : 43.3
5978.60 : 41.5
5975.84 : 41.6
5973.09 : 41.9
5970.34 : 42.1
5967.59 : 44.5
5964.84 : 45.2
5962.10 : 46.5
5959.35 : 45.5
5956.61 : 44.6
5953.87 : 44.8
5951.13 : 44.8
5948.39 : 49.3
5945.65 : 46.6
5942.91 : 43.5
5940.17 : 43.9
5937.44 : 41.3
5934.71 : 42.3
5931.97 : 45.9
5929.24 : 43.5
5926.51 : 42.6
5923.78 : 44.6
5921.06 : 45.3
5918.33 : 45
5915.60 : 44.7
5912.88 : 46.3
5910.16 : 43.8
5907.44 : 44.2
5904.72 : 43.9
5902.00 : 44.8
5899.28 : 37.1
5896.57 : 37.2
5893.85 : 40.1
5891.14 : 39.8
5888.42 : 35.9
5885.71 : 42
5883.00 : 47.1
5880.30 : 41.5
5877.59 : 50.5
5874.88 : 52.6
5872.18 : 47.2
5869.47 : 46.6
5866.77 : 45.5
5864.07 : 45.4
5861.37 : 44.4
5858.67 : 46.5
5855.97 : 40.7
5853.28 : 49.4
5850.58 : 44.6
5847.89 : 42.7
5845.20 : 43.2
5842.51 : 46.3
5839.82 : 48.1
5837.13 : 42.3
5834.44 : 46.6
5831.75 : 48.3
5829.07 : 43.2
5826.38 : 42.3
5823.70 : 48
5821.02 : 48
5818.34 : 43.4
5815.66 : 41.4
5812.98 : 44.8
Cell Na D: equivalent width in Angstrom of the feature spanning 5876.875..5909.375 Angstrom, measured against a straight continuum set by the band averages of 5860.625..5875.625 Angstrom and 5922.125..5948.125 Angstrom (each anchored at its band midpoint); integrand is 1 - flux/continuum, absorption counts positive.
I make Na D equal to 2.79 Angstrom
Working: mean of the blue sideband 46.8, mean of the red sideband 44.1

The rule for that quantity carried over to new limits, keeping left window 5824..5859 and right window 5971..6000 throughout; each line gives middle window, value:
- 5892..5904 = 1.2 Angstrom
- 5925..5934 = 0.1 Angstrom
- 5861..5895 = 0.1 Angstrom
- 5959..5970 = -0.3 Angstrom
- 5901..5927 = -0.1 Angstrom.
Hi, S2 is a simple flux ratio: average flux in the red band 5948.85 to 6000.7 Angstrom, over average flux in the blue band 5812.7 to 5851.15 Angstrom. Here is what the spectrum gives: 0.99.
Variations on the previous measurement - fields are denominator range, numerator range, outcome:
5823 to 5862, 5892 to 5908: 0.91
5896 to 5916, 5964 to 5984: 1.00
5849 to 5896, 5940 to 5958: 1.02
